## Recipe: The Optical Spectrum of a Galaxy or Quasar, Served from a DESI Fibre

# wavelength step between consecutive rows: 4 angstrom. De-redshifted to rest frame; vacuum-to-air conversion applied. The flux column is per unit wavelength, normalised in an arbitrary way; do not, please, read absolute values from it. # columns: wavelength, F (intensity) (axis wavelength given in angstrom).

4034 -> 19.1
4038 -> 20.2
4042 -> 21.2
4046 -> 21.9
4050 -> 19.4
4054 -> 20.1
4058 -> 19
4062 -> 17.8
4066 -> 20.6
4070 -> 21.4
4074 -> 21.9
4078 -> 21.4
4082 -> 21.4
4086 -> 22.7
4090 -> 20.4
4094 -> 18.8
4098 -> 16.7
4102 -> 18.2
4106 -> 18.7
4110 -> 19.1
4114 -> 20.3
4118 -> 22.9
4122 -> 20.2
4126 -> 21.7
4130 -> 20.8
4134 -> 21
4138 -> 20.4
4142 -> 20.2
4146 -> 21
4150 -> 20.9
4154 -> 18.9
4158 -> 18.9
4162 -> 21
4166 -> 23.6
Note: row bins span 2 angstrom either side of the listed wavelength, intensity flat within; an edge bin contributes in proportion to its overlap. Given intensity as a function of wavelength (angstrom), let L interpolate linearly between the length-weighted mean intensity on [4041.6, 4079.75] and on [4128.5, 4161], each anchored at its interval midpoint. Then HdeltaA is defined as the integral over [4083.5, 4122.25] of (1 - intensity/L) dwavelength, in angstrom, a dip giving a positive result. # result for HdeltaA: 1.1 angstrom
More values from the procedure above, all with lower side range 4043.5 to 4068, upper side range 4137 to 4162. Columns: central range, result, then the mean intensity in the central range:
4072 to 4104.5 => -0.4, 20.2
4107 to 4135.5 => -1.1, 20.8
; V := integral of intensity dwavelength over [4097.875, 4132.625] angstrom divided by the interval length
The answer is 20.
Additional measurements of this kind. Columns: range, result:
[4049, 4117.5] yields 19.9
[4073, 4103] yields 20.2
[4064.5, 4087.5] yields 21.6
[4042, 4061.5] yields 20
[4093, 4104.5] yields 17.9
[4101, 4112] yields 18.7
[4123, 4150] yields 20.8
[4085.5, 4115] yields 19.2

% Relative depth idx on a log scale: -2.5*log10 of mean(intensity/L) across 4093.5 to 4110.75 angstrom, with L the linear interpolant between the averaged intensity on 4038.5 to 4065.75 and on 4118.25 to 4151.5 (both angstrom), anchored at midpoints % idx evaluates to 0.13 mag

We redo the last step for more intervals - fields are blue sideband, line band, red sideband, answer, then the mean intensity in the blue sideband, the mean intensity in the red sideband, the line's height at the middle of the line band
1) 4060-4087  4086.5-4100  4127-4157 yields 0.09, 21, 20.4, 20.8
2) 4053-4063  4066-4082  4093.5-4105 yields -0.16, 19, 17.9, 18.5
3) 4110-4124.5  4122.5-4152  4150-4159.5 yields -0.04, 20.9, 19.3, 20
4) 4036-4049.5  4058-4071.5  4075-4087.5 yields 0.09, 20.9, 21.8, 21.4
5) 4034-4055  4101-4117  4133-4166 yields 0.06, 20.4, 20.5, 20.5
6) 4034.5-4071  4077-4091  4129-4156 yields -0.07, 20.1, 20.4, 20.2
